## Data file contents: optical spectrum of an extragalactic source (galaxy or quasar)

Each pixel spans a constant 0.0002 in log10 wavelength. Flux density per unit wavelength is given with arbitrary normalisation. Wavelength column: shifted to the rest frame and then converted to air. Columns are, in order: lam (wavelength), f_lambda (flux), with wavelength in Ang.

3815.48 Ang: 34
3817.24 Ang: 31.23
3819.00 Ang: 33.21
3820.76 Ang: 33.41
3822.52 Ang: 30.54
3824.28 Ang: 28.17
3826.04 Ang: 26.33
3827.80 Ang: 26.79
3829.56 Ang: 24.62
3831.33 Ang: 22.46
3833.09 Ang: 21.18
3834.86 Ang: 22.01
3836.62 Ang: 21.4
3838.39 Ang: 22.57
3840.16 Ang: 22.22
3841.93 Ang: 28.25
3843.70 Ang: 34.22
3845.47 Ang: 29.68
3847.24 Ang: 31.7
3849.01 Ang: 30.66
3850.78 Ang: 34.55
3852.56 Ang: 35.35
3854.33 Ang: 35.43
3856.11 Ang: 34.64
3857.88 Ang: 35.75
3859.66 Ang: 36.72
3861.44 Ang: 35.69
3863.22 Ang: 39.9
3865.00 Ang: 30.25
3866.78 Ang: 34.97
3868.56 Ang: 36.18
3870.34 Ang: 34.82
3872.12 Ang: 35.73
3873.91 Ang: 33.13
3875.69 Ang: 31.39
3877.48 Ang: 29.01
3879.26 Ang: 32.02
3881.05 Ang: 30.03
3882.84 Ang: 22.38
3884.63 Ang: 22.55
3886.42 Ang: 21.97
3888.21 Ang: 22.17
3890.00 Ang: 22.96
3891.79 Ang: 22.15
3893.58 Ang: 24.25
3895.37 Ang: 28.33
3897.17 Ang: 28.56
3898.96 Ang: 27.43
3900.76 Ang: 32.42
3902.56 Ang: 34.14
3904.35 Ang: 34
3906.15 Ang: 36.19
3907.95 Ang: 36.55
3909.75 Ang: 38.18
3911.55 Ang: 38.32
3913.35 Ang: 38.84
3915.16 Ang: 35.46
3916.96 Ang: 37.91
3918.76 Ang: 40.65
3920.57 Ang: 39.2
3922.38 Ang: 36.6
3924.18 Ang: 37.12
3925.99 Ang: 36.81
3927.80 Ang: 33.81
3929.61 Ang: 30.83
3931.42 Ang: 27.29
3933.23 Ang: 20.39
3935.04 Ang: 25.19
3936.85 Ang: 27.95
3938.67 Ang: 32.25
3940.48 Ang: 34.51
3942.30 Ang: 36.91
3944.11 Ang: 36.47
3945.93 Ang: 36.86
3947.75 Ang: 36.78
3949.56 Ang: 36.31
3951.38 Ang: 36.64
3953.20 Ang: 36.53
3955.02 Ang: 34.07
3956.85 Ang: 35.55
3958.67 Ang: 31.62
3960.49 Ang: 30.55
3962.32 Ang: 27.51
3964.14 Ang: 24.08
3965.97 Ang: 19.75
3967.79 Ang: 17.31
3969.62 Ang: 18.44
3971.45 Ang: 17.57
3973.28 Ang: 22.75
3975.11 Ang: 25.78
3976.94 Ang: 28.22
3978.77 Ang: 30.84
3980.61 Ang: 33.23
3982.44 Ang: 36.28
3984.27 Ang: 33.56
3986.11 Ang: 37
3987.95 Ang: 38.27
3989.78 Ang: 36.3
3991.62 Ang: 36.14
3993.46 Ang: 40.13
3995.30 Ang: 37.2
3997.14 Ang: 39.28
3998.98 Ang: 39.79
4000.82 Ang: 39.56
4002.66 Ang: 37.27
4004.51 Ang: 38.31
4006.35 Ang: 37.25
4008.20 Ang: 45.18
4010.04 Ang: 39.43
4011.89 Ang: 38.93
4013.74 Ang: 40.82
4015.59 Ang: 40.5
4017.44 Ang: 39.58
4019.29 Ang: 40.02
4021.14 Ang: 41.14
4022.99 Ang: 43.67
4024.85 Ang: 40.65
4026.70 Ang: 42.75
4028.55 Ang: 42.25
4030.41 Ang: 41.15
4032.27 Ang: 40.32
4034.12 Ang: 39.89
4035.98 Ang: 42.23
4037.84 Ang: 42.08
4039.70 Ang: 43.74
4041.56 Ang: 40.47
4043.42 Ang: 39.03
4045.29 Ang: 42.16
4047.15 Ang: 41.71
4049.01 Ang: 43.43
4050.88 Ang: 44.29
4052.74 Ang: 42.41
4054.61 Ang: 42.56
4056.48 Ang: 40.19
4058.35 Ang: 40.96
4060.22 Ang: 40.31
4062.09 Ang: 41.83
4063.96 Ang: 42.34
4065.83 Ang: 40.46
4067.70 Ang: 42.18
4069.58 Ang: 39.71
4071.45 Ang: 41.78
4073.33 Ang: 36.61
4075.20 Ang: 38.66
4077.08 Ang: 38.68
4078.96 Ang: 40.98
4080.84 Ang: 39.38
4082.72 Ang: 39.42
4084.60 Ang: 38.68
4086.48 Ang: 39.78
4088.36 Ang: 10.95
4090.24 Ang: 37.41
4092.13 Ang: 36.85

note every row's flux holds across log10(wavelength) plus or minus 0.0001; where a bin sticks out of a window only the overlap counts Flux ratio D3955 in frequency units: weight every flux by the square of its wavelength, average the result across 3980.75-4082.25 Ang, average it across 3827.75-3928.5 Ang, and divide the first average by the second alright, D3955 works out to 1.38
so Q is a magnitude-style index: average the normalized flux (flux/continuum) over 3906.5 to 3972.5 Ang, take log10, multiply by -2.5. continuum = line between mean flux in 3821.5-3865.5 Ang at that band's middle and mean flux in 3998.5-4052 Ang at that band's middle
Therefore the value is 0.103 mag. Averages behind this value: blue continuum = 29.7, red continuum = 41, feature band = 32.2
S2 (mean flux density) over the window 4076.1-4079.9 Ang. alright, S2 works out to 39.8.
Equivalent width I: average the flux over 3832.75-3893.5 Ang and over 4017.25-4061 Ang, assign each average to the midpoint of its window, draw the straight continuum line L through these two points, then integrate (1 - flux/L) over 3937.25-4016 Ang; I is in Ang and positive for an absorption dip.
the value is 7.9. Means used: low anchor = 29.8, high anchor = 41.6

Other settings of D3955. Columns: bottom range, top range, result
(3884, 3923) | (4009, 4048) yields 1.37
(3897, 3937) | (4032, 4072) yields 1.31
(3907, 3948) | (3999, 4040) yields 1.24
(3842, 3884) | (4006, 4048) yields 1.35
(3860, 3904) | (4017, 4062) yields 1.51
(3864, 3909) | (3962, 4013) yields 1.16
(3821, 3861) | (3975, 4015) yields 1.38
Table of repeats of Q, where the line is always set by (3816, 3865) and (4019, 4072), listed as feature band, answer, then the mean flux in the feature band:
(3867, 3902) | 0.141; 28.5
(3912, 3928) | -0.092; 37.6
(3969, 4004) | 0.156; 33.2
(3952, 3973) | 0.351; 26.6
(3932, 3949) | 0.121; 31.9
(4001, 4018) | -0.003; 39.7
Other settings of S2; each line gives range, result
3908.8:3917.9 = 37.8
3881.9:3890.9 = 22.4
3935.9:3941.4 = 31.5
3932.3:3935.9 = 22.8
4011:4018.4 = 39.9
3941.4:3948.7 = 36.8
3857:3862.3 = 36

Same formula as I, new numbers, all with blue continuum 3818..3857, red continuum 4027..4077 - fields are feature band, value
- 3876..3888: 1.9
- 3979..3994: 0.6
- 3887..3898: 2.5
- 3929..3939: 2.1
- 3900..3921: -2.5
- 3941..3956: -0.5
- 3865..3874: -1.2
